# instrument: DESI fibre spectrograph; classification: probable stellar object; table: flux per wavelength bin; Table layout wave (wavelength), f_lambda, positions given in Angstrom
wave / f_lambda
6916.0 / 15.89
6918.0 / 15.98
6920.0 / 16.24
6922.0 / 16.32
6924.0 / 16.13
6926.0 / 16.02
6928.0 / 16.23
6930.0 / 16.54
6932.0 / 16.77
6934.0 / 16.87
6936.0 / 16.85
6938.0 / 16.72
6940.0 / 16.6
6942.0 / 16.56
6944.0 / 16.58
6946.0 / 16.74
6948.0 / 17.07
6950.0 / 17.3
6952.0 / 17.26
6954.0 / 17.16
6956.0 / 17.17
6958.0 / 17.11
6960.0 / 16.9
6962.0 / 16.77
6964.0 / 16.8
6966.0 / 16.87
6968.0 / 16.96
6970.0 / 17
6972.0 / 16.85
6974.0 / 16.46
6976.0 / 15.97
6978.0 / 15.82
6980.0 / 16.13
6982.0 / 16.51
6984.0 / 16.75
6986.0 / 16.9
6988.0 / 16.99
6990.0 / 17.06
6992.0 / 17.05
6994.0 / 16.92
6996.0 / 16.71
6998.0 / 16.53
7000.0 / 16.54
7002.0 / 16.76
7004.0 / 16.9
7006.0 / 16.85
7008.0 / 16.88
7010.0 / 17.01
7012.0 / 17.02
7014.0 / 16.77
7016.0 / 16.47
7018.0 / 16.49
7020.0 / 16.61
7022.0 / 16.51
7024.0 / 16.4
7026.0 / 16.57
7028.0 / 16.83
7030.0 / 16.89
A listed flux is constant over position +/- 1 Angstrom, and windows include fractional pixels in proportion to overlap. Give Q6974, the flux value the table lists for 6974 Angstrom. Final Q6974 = 16.46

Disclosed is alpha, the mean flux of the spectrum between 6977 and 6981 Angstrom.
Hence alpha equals 16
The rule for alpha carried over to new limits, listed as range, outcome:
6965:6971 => 16.9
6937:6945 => 16.6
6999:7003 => 16.6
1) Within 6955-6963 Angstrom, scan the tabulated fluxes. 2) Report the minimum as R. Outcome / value 16.77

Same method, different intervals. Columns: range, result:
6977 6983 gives 15.82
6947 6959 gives 17.07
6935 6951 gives 16.56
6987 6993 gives 16.99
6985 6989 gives 16.9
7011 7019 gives 16.47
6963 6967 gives 16.8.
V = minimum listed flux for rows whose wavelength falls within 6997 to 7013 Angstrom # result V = 16.53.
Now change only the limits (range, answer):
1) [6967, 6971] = 16.96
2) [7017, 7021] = 16.49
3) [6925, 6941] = 16.02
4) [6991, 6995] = 16.92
